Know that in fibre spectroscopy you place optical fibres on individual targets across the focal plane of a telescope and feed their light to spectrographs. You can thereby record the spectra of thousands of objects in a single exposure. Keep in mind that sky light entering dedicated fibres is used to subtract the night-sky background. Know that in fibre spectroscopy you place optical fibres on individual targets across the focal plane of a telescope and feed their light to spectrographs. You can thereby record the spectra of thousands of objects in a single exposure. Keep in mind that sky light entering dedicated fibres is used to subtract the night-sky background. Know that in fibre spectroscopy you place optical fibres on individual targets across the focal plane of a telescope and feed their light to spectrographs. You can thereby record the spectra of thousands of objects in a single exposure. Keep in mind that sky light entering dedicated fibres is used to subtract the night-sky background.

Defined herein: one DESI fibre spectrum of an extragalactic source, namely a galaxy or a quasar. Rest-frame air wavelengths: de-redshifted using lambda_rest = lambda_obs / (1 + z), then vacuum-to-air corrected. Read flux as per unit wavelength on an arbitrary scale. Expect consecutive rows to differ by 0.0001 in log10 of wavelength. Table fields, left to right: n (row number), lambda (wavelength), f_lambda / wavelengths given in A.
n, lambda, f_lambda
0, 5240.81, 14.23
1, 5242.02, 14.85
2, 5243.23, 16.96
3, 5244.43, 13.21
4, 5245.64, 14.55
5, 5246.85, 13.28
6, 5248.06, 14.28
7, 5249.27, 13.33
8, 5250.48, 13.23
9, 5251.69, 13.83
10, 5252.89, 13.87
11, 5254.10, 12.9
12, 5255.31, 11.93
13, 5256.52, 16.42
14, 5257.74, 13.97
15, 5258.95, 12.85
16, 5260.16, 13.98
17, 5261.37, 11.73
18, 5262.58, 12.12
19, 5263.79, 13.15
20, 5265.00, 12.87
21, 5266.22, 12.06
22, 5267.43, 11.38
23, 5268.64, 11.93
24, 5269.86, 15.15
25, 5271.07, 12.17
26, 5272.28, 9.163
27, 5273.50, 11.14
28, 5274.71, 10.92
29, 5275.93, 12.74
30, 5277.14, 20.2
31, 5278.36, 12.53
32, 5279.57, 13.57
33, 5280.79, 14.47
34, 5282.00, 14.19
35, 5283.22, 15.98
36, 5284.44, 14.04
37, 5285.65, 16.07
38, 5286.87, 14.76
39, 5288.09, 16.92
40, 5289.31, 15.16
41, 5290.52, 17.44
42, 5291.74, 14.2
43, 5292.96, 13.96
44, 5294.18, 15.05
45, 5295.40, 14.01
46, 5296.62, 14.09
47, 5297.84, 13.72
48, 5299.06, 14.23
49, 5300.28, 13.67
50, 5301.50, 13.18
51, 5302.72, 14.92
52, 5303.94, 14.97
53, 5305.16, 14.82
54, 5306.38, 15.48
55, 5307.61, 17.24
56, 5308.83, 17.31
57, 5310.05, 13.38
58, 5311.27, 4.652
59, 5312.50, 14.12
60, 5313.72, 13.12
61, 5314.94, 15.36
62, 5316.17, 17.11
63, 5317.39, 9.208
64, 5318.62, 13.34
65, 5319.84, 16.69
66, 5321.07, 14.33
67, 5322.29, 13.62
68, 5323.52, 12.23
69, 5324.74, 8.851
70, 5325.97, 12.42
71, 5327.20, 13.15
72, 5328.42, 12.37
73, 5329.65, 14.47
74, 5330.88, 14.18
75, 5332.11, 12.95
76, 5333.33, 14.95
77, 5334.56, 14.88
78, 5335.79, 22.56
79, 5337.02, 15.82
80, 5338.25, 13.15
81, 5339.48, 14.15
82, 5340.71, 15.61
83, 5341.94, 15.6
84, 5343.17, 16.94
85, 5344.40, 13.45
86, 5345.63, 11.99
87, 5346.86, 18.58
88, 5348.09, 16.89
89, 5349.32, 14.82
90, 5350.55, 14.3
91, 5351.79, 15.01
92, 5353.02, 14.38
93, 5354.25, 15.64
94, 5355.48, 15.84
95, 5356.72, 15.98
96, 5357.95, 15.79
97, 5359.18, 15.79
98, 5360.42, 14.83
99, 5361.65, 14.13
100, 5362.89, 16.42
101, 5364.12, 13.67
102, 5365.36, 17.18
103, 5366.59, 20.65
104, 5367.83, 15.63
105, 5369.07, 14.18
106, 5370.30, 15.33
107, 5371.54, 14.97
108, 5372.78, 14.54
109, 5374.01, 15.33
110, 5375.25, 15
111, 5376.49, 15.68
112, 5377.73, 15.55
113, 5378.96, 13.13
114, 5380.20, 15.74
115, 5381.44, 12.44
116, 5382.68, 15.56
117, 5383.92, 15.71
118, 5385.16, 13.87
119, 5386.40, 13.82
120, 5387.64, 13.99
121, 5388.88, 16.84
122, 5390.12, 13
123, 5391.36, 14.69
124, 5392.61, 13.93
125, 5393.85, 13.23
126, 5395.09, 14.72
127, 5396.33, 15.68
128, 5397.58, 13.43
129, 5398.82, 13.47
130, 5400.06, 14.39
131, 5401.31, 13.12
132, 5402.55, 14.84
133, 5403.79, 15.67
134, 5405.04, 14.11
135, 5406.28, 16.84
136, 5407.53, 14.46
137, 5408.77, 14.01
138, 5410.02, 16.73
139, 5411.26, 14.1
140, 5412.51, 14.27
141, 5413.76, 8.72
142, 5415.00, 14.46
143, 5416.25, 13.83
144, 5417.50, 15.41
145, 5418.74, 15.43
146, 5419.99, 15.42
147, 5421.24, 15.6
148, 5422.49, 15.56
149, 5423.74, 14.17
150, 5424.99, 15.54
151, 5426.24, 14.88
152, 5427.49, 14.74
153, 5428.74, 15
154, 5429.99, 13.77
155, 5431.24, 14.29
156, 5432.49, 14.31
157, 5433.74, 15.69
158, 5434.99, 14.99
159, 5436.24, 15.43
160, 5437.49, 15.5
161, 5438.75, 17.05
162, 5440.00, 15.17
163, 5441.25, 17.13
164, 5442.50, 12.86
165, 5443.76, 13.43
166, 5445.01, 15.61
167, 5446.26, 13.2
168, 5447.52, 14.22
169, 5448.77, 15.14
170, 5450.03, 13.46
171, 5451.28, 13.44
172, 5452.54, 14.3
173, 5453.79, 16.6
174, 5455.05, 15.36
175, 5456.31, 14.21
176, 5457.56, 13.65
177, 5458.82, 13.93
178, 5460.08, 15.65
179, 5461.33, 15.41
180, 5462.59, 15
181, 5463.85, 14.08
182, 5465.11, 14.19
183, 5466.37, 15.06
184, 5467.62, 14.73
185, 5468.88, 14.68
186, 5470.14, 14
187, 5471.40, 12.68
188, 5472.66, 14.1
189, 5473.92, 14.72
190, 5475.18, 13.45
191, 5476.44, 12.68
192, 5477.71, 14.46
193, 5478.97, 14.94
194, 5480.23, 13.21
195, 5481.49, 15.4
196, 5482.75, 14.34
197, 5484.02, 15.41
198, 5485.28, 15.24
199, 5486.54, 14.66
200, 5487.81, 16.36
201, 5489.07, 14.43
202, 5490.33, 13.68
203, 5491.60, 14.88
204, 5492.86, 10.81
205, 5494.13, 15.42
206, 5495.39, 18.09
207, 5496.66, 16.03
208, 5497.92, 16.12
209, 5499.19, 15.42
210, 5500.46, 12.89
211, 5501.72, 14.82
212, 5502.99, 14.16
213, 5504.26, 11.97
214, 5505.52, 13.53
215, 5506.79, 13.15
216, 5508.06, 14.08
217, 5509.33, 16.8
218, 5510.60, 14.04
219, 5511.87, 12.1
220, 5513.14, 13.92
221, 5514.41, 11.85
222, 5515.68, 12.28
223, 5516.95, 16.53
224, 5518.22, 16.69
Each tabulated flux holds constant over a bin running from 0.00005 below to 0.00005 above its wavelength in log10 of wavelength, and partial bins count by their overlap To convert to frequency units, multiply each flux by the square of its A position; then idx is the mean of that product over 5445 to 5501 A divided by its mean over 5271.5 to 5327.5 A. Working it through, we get 1.11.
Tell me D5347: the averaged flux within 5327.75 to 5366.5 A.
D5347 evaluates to 15.3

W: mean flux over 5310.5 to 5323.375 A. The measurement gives 13.1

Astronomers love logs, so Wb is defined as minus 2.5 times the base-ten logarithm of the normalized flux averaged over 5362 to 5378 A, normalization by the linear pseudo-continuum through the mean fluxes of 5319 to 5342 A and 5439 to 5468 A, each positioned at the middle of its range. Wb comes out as -0.09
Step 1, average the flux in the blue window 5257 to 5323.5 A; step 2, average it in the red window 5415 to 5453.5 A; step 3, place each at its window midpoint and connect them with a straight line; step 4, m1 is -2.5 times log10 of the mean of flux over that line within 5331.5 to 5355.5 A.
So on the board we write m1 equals -0.085 mag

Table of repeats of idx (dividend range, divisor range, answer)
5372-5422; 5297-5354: 1.04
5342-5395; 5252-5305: 1.13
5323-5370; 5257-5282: 1.19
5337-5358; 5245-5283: 1.18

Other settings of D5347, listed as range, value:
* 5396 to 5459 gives 14.6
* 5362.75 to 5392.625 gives 15.1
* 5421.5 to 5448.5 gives 14.9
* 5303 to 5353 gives 14.4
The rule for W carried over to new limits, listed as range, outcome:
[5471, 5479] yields 13.8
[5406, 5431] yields 14.6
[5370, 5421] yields 14.5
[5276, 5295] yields 15.2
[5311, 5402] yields 14.6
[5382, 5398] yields 14.5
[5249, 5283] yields 13.2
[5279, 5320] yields 14.4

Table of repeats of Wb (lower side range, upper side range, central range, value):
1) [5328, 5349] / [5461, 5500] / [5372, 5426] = 0.030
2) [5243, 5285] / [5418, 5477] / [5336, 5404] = -0.067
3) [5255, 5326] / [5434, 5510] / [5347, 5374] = -0.110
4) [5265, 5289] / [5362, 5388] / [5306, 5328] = 0.068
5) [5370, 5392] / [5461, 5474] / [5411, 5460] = -0.009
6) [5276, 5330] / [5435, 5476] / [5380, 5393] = -0.004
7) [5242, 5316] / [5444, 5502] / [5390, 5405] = 0.007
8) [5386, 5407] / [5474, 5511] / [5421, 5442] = -0.053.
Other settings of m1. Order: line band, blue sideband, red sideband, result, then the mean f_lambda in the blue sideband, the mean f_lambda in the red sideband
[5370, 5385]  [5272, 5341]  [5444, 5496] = -0.04 mag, 14.2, 14.5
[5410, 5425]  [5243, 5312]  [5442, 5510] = -0.01 mag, 13.8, 14.4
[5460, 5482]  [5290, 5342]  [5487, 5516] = -0.01 mag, 14.2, 14.2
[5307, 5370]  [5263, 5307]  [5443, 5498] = -0.04 mag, 14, 14.5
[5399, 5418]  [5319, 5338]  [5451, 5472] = 0.01 mag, 14.2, 14.5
